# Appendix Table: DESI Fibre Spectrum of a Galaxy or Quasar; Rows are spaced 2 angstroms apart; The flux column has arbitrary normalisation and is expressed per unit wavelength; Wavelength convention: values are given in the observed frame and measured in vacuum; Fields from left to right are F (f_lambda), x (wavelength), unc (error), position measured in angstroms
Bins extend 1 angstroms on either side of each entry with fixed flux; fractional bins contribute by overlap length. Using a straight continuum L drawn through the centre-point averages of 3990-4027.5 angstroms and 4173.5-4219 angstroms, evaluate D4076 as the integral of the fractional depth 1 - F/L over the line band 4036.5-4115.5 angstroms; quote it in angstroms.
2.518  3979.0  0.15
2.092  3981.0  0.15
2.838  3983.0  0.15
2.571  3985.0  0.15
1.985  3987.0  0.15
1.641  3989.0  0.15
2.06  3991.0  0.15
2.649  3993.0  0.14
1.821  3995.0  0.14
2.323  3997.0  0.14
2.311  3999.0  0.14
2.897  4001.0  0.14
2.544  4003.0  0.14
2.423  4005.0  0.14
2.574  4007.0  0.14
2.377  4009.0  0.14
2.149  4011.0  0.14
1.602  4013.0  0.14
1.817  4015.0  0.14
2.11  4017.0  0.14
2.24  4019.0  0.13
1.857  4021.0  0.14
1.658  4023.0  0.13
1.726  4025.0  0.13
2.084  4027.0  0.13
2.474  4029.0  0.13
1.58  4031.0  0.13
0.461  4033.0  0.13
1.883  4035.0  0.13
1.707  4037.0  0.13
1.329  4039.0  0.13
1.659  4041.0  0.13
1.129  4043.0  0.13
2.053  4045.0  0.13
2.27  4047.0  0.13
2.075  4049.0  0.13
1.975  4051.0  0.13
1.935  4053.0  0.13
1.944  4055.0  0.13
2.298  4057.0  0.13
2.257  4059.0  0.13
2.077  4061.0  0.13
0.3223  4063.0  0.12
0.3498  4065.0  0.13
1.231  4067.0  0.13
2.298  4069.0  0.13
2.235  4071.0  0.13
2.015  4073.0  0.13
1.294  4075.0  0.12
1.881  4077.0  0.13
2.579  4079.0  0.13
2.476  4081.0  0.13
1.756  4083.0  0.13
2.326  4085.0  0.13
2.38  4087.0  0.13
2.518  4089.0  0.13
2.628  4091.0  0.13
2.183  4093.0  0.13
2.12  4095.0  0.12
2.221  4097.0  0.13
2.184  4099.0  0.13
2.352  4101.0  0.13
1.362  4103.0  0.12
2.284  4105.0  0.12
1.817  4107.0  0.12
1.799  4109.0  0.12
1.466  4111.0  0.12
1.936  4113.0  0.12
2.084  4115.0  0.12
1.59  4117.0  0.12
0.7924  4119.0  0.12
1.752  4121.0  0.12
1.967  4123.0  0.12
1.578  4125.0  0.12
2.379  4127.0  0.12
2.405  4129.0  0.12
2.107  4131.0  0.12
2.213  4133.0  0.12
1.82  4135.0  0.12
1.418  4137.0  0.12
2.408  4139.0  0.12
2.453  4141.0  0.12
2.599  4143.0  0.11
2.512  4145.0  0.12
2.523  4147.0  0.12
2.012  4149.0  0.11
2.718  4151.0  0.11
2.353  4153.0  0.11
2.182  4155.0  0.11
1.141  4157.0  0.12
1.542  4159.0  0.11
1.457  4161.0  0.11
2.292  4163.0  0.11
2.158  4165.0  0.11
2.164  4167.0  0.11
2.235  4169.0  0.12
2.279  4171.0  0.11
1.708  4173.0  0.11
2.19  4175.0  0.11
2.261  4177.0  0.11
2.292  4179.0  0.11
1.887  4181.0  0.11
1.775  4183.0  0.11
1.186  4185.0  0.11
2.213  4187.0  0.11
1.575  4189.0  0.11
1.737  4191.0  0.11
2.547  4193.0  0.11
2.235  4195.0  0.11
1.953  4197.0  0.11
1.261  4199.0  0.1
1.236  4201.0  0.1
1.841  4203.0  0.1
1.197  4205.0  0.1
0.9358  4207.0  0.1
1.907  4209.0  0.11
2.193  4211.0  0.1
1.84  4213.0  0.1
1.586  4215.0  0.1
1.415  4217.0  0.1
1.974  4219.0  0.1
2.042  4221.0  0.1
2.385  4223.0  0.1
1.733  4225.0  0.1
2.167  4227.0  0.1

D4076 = 4.25 angstroms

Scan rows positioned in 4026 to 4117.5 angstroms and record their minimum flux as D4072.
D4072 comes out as 0.3223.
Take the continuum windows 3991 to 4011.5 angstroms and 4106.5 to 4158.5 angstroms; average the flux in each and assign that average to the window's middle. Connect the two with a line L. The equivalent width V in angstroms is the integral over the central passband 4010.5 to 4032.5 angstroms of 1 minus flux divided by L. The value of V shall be 4.12 angstroms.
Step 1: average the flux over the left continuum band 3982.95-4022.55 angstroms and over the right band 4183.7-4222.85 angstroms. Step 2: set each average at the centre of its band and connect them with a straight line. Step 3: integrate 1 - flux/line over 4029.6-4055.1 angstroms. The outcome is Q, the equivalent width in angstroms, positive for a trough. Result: 5.11 angstroms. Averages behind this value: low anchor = 2.22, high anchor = 1.74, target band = 1.7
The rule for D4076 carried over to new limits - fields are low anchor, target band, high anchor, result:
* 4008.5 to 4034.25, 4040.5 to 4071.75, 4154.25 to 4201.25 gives 1.76 angstroms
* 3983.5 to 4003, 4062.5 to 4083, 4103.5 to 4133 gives 3.07 angstroms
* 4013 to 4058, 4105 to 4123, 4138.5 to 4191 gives 2.44 angstroms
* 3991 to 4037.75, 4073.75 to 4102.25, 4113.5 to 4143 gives -3.03 angstroms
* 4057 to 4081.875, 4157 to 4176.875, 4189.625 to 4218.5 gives -2.83 angstroms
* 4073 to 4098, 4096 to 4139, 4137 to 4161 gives 5.51 angstroms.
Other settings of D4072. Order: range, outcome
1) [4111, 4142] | 0.7924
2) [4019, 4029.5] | 1.658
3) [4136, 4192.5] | 1.141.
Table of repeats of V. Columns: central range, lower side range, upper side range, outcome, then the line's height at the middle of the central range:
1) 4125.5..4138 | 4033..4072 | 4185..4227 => -2.09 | 1.75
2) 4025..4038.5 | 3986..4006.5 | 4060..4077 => 1.51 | 1.89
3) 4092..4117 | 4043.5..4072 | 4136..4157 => 0.86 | 2.04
